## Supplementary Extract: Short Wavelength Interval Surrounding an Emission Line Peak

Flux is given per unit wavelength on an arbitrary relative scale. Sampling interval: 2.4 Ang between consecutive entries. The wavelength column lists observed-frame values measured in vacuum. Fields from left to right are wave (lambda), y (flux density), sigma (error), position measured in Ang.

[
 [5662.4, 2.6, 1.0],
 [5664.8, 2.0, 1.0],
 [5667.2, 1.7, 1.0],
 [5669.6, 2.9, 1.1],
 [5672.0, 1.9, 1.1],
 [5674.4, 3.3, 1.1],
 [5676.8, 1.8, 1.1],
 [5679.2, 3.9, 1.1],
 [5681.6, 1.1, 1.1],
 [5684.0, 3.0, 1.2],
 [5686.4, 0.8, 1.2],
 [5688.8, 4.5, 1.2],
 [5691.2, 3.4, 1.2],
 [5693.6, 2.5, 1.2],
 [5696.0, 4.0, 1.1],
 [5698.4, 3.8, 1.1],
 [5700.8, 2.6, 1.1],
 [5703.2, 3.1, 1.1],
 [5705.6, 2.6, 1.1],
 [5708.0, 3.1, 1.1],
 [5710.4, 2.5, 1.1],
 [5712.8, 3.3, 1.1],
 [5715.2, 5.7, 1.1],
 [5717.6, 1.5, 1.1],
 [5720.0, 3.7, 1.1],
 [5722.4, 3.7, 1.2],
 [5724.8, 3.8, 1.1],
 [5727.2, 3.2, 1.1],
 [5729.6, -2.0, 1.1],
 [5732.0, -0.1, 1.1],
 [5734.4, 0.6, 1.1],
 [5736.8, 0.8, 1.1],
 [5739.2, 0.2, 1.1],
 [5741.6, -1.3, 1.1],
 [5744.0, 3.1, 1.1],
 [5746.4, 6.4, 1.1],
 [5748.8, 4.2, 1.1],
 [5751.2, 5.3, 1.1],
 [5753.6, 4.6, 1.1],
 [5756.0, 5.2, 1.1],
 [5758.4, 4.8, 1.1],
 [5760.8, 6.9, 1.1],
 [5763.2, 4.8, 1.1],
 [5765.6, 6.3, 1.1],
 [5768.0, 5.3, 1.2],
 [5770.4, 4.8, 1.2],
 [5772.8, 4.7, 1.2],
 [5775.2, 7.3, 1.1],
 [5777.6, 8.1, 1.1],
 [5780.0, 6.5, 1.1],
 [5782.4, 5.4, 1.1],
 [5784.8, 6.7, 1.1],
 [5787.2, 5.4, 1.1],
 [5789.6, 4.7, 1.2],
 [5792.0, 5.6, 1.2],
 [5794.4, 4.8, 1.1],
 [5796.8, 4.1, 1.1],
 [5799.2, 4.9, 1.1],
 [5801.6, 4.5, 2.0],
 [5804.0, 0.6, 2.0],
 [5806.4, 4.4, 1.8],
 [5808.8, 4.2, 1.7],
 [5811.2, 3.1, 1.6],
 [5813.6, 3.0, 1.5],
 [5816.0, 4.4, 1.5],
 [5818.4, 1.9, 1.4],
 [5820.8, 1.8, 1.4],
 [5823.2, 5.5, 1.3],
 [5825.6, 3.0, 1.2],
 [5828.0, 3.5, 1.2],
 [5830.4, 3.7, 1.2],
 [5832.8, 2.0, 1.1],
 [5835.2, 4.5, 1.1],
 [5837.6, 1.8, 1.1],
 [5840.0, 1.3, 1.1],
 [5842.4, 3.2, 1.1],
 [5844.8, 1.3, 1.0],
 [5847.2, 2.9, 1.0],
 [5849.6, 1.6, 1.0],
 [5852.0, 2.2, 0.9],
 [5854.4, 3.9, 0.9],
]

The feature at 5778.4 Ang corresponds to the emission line C IV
